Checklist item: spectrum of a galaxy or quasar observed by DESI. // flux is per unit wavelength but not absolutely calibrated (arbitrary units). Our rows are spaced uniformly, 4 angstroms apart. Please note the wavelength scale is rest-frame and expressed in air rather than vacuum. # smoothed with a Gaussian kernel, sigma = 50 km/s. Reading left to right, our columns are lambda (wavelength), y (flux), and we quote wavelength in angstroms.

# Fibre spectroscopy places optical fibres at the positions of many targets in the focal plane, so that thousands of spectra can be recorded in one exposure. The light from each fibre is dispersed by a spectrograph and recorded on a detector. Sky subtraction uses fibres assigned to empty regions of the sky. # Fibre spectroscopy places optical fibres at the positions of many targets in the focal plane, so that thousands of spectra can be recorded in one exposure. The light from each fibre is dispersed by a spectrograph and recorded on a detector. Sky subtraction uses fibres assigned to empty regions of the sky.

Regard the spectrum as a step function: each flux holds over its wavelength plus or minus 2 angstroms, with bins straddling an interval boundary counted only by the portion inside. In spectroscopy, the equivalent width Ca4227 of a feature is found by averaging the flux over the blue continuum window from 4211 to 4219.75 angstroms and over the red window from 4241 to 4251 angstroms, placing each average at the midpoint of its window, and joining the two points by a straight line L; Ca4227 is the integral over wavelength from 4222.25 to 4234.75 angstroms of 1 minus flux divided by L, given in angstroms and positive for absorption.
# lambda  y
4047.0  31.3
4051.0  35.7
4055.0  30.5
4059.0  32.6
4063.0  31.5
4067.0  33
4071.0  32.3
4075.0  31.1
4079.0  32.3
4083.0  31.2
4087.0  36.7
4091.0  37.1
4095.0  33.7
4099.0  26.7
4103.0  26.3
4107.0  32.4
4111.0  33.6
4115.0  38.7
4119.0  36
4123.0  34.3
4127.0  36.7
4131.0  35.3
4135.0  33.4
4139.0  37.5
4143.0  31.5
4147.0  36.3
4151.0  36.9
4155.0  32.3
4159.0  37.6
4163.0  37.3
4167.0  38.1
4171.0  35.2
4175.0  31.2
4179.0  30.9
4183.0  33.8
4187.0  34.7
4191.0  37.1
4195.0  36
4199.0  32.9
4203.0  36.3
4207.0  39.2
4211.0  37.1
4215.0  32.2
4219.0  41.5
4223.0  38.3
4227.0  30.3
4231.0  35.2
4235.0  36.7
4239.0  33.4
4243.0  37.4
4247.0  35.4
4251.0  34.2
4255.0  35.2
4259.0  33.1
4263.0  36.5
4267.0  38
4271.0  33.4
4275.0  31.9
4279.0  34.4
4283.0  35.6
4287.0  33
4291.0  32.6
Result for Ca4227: 0.6 angstroms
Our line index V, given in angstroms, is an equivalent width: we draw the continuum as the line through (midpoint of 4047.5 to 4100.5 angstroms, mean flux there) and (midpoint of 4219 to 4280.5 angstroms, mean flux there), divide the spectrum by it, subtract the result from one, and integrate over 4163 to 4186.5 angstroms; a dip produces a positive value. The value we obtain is -0.1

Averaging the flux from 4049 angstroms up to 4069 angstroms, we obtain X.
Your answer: 32.7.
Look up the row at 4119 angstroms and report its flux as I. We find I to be 36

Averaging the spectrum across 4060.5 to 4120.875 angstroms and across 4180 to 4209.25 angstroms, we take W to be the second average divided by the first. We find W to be 1.08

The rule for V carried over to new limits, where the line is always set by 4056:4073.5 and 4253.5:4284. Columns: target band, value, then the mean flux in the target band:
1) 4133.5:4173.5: -2.7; 35.6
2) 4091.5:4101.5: 0.5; 31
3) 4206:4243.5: -2.0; 36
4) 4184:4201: -0.7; 35.1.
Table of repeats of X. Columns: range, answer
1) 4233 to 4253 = 35.4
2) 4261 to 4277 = 35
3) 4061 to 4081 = 32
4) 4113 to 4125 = 36.3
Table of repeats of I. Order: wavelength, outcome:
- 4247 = 35.4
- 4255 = 35.2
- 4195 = 36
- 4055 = 30.5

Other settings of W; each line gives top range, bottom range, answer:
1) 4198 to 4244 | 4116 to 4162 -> 1.02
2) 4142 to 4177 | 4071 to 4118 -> 1.08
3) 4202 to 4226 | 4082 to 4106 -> 1.16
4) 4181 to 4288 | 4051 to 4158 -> 1.05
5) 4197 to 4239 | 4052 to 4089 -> 1.10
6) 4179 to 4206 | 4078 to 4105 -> 1.09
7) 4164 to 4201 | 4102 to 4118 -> 1.03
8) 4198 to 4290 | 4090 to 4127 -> 1.06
